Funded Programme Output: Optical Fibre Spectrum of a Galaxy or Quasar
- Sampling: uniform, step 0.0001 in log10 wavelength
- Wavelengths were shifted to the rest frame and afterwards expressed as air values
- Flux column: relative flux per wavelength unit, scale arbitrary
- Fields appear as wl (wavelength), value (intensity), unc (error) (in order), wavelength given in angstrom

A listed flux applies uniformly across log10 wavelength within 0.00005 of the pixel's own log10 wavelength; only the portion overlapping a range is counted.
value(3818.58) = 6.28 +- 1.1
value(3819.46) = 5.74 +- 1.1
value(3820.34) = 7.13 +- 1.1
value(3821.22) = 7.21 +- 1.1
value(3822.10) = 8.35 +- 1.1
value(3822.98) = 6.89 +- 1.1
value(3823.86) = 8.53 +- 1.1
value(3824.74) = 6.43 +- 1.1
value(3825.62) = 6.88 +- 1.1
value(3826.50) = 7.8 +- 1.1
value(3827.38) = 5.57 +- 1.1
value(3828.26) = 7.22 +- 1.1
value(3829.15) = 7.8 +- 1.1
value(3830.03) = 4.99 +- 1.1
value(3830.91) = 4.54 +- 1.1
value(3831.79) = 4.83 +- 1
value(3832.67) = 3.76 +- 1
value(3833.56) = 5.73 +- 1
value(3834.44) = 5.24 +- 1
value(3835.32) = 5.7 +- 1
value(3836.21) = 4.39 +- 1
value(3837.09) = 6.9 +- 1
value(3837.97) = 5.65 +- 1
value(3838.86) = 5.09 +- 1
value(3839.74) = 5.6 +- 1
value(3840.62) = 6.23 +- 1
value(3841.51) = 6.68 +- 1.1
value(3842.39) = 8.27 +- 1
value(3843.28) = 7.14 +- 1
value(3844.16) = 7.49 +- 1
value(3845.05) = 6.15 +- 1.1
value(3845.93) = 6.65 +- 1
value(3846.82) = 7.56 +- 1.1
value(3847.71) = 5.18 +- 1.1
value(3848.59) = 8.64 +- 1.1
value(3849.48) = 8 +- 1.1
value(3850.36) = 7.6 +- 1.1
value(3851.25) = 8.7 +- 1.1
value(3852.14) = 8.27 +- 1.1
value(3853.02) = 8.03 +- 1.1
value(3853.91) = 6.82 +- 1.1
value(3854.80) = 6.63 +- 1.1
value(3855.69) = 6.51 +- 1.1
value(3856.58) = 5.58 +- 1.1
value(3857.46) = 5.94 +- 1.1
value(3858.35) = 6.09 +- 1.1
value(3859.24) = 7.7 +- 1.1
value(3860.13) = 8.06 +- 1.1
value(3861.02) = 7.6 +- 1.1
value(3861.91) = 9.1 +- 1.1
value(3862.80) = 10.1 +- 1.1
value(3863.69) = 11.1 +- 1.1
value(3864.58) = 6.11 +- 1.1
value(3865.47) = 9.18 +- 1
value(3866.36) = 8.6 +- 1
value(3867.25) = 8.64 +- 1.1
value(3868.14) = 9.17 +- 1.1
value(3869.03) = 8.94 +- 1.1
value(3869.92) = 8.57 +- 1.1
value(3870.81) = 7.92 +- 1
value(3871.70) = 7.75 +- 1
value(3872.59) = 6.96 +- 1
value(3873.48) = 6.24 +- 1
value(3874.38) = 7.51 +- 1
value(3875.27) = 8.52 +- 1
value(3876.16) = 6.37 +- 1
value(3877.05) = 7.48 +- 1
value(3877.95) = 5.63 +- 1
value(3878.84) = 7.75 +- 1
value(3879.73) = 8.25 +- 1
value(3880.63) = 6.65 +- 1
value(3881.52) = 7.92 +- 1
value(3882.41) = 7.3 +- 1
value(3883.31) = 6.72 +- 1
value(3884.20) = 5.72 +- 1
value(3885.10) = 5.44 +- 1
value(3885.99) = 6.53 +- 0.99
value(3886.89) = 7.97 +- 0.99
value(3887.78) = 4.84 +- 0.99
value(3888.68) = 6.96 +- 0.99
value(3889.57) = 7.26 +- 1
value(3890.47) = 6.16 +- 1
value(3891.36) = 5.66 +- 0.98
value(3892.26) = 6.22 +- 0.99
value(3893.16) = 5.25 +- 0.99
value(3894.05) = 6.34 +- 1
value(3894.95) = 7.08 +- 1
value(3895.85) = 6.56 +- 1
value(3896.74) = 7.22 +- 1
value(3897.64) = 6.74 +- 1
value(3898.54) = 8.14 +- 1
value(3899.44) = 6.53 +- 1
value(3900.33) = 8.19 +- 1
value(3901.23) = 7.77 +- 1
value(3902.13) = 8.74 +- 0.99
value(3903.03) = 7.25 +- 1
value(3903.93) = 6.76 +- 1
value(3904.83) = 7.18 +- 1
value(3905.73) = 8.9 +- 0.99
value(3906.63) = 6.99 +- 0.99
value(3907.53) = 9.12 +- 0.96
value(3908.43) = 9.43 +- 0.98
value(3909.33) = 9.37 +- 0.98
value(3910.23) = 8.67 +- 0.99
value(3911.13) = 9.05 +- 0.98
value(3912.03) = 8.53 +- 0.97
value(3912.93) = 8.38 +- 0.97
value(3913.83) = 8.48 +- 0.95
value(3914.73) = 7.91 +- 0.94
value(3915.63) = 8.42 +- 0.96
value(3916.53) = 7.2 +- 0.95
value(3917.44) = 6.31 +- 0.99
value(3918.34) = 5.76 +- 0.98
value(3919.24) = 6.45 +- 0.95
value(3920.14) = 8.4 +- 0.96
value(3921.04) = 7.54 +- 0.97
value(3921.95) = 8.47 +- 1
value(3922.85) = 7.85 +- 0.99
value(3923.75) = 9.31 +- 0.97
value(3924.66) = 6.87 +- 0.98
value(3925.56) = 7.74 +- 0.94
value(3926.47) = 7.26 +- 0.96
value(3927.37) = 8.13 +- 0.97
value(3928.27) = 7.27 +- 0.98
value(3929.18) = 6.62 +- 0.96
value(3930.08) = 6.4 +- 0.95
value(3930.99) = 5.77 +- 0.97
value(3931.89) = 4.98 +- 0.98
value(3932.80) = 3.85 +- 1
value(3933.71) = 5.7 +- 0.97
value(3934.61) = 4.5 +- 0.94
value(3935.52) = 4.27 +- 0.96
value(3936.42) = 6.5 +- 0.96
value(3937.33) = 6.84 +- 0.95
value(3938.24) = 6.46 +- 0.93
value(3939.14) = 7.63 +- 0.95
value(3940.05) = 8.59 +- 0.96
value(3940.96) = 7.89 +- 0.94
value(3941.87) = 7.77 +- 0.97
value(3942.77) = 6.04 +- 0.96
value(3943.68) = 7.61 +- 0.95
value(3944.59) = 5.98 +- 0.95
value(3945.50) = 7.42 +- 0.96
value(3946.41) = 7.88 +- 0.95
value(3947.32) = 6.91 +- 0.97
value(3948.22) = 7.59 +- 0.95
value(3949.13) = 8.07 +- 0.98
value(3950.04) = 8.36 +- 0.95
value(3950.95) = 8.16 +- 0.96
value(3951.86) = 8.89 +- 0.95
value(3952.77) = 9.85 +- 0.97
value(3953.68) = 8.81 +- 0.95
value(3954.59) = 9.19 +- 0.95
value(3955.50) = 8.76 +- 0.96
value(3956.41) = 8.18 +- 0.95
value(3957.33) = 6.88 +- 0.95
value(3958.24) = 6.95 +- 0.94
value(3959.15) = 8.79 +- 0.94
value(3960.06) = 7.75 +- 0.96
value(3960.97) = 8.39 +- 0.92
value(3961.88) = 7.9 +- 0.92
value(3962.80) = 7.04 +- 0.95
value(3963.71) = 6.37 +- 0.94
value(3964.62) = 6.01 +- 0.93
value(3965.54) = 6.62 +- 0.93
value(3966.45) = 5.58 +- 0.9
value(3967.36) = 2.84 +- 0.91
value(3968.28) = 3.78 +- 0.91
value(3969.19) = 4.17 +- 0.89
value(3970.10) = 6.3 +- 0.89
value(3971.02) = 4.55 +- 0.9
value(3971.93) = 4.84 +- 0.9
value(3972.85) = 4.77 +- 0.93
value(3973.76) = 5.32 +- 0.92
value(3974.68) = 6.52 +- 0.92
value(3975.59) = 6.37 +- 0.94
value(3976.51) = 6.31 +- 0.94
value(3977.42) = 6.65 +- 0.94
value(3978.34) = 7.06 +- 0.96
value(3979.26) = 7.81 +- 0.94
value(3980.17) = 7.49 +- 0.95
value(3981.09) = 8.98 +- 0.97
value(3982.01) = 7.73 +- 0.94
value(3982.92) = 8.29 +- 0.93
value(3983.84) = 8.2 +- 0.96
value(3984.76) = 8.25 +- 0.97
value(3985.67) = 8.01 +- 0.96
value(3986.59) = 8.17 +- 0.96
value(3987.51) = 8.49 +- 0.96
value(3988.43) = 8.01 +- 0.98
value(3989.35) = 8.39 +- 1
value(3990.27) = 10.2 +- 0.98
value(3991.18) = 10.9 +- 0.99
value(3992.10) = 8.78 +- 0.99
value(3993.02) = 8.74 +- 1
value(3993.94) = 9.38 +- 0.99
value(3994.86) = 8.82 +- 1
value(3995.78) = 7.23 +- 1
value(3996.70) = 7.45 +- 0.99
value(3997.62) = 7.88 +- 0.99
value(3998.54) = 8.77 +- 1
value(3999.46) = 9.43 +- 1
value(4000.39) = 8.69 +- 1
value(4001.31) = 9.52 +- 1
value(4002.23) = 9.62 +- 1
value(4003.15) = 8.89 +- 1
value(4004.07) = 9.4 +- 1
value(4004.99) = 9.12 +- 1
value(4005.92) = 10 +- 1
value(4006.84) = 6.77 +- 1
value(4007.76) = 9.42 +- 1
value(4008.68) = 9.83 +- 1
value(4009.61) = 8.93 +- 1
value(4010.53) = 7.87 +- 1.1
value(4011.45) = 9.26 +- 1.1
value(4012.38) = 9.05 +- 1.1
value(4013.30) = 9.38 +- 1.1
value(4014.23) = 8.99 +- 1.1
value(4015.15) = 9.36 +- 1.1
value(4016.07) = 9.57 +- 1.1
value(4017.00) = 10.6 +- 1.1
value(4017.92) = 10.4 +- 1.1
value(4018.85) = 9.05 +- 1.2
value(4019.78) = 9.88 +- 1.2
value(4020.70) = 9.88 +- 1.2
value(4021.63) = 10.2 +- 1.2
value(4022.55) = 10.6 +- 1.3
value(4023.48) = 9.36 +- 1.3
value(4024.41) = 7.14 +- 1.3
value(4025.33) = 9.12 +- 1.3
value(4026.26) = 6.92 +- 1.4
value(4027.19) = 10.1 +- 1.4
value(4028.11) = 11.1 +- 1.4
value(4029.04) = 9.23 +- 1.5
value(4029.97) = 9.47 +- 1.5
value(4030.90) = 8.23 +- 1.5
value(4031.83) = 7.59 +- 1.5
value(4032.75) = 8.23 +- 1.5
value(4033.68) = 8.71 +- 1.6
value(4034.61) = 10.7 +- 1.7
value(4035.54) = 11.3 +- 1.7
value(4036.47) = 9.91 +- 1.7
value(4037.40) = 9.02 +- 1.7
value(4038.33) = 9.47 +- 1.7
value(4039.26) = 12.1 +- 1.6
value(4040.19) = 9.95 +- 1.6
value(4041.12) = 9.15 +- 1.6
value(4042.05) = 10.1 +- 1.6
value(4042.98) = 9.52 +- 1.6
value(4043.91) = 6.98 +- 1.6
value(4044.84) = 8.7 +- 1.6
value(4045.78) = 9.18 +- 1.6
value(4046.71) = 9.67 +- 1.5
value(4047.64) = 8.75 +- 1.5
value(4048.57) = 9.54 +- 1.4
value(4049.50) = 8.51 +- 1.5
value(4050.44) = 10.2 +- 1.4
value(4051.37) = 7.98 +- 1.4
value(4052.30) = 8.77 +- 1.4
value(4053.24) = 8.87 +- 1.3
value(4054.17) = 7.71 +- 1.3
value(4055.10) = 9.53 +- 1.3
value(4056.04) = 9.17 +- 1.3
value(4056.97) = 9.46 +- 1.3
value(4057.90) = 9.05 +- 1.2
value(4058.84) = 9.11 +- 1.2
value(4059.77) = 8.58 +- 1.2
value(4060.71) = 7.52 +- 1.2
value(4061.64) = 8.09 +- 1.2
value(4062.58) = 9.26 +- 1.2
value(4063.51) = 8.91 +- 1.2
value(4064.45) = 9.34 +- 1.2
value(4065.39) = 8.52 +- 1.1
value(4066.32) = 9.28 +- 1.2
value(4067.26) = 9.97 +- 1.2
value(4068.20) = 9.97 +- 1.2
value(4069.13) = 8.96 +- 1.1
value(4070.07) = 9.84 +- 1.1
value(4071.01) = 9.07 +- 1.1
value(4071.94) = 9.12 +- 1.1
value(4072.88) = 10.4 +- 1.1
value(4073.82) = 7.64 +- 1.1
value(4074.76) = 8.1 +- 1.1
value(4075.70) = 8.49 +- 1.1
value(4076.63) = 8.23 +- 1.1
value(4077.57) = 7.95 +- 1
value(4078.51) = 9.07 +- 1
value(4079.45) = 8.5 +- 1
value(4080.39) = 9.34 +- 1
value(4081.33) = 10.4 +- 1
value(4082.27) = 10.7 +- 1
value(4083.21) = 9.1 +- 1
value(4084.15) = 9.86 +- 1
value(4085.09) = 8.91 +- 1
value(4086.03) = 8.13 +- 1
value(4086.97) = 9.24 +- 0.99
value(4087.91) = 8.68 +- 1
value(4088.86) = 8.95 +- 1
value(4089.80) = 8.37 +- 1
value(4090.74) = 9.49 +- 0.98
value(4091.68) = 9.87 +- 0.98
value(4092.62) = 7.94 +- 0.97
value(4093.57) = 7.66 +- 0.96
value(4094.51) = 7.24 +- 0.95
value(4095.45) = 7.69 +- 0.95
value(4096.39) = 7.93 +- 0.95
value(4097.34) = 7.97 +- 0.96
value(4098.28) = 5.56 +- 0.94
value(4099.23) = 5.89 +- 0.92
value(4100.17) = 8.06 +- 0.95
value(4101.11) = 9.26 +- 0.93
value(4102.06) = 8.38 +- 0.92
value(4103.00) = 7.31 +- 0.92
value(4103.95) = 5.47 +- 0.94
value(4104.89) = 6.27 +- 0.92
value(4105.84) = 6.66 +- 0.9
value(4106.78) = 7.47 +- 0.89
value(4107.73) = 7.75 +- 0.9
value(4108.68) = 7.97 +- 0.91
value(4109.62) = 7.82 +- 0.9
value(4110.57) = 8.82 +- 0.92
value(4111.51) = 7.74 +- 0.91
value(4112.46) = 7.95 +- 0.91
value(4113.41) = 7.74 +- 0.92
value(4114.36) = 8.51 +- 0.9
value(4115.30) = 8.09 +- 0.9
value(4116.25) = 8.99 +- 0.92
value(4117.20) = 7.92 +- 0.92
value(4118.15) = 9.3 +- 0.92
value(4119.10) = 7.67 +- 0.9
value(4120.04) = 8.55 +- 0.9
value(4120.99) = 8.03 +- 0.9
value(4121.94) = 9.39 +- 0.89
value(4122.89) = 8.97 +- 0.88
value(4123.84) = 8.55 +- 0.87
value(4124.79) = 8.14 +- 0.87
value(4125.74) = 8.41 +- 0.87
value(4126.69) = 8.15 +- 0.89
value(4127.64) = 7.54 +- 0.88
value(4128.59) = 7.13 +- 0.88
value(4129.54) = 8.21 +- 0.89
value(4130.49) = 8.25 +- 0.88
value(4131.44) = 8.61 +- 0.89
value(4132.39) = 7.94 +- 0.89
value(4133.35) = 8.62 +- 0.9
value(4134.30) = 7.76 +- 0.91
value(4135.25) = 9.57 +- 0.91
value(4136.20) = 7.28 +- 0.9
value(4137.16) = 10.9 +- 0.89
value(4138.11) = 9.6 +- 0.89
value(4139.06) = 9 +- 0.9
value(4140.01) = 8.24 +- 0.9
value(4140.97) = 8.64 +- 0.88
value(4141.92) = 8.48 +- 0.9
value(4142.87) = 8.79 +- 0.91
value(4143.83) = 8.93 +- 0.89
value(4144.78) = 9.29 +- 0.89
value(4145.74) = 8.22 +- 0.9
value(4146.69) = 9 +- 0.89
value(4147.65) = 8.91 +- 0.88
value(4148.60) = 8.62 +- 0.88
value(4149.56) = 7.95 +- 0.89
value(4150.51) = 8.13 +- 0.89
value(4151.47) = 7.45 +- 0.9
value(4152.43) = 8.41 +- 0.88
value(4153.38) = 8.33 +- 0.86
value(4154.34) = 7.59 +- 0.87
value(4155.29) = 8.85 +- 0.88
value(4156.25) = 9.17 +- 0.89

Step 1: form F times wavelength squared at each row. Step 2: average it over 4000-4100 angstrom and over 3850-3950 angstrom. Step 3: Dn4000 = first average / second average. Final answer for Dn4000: 1.33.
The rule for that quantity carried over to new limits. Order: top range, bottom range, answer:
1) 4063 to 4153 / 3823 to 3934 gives 1.33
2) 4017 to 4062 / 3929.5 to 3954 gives 1.39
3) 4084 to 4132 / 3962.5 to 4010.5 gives 1.12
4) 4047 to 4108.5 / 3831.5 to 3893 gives 1.36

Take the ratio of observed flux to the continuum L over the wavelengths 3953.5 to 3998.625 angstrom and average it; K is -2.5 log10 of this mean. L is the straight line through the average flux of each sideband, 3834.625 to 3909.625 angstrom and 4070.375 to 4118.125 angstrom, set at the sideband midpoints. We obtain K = 0.06 mag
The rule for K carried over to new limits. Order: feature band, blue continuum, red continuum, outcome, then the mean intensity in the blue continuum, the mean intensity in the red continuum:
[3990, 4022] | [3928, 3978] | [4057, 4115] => -0.23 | 6.71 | 8.45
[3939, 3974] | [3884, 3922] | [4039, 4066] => 0.13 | 7.35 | 9.02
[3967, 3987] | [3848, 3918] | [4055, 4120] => 0.22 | 7.53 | 8.47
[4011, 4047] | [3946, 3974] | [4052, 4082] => -0.14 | 6.96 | 8.96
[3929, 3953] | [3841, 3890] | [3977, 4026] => 0.19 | 7.42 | 8.84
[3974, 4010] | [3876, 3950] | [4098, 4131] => -0.13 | 7.15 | 7.9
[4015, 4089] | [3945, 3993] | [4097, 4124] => -0.20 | 7.39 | 7.86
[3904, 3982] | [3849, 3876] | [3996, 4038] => 0.19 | 7.85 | 9.19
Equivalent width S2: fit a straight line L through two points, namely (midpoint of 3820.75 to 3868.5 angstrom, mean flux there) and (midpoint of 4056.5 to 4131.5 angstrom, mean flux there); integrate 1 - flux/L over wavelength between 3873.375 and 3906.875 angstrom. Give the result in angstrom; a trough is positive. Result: 1.4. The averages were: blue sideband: 7.01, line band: 6.97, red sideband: 8.43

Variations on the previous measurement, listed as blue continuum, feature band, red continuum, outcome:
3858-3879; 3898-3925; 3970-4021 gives 0.57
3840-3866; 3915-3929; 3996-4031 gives 1.17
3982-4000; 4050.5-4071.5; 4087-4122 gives -2.01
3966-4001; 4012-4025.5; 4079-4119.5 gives -3.37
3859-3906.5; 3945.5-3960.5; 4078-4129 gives -0.96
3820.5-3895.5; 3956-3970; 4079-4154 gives 1.96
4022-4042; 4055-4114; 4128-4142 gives 3.30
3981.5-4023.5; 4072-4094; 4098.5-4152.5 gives -1.12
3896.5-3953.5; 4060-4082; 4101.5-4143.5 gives -2.65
